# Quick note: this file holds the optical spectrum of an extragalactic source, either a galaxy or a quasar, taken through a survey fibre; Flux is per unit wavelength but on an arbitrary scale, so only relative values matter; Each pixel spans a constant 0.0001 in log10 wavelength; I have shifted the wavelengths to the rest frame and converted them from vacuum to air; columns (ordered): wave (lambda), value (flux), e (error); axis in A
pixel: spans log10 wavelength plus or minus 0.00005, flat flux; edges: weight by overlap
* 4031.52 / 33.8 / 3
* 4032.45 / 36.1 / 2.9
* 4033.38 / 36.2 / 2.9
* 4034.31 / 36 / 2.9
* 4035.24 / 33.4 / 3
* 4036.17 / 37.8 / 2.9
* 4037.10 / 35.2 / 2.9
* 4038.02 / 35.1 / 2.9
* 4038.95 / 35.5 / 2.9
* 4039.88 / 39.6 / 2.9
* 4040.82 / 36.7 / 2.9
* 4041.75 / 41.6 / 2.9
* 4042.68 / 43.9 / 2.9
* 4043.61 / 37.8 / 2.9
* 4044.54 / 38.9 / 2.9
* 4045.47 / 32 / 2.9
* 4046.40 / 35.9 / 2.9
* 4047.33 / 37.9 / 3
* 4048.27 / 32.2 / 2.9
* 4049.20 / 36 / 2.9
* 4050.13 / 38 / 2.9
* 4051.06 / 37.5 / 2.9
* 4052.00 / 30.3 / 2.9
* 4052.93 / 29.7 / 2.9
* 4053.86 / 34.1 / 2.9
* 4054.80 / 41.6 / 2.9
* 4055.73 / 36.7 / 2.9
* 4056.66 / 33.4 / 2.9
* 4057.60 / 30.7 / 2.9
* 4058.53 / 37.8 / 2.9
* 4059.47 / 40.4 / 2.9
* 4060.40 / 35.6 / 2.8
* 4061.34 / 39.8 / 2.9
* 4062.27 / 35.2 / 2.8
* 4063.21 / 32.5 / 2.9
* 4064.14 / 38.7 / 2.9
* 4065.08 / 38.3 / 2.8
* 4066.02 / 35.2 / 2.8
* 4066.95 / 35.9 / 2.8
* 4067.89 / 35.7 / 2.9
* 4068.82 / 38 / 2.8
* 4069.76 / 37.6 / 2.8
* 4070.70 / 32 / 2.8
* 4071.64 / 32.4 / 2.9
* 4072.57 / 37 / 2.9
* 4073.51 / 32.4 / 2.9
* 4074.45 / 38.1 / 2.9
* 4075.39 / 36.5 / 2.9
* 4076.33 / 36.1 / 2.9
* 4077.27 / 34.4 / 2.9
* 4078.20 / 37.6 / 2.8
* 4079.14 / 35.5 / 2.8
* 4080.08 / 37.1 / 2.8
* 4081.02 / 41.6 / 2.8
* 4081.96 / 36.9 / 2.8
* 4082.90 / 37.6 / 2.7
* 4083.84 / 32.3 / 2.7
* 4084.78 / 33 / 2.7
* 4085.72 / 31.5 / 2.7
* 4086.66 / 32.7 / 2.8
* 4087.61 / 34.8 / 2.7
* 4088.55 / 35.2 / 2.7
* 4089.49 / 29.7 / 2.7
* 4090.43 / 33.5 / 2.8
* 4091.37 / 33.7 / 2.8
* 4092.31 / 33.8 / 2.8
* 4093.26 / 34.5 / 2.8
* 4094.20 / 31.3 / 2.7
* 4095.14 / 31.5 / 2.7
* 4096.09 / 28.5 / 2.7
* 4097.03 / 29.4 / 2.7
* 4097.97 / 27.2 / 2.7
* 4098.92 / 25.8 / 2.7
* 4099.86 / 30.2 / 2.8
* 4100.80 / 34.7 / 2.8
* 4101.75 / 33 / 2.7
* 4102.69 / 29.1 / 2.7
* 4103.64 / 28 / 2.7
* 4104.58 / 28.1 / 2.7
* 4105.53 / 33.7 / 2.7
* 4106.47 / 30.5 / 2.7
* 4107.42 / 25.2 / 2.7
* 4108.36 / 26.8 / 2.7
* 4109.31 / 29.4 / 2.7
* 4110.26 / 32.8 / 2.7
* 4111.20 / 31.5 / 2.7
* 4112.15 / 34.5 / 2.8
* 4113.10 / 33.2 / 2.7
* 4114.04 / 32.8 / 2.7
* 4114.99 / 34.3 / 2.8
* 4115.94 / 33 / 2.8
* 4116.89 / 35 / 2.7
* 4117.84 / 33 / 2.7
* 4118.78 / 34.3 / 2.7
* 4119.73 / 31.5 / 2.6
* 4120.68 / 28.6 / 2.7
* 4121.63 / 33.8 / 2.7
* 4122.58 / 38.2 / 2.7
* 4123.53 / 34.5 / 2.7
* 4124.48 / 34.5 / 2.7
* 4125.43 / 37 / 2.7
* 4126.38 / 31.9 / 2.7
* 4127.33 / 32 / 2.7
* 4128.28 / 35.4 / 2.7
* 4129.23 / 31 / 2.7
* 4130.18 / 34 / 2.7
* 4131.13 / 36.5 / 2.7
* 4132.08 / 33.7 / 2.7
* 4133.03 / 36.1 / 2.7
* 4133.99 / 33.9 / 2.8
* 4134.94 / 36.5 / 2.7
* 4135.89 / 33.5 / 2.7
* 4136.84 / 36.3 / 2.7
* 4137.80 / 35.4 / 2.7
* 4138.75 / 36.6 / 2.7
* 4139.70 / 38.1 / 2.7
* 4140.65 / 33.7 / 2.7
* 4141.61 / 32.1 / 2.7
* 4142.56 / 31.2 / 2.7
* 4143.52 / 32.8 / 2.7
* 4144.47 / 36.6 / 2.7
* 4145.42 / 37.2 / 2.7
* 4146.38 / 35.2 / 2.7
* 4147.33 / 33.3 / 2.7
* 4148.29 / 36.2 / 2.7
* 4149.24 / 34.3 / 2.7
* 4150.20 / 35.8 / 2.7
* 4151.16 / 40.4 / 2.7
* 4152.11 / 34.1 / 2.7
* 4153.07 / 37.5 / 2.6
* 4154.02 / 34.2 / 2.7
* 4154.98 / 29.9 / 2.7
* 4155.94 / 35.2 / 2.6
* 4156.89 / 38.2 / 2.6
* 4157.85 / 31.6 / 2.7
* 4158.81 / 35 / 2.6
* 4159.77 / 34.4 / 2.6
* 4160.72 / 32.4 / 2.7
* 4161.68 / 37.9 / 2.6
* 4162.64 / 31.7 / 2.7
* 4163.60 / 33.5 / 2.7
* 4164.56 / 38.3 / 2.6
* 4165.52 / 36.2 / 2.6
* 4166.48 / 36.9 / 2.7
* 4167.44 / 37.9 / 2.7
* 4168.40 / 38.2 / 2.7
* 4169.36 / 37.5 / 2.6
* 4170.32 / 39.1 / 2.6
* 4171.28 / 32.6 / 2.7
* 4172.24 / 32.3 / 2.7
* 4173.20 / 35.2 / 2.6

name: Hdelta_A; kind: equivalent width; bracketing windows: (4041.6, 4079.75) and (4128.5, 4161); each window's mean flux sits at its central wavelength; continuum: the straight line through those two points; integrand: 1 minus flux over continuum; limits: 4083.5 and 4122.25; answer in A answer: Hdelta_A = 4.2 A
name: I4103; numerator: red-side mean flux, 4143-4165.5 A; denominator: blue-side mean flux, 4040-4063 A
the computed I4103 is 0.96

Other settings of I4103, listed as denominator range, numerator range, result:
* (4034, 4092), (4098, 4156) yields 0.93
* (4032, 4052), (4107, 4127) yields 0.89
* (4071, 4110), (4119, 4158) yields 1.06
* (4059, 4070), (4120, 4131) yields 0.91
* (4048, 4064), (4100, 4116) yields 0.88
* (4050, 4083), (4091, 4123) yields 0.87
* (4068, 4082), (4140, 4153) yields 0.97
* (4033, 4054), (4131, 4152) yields 0.97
